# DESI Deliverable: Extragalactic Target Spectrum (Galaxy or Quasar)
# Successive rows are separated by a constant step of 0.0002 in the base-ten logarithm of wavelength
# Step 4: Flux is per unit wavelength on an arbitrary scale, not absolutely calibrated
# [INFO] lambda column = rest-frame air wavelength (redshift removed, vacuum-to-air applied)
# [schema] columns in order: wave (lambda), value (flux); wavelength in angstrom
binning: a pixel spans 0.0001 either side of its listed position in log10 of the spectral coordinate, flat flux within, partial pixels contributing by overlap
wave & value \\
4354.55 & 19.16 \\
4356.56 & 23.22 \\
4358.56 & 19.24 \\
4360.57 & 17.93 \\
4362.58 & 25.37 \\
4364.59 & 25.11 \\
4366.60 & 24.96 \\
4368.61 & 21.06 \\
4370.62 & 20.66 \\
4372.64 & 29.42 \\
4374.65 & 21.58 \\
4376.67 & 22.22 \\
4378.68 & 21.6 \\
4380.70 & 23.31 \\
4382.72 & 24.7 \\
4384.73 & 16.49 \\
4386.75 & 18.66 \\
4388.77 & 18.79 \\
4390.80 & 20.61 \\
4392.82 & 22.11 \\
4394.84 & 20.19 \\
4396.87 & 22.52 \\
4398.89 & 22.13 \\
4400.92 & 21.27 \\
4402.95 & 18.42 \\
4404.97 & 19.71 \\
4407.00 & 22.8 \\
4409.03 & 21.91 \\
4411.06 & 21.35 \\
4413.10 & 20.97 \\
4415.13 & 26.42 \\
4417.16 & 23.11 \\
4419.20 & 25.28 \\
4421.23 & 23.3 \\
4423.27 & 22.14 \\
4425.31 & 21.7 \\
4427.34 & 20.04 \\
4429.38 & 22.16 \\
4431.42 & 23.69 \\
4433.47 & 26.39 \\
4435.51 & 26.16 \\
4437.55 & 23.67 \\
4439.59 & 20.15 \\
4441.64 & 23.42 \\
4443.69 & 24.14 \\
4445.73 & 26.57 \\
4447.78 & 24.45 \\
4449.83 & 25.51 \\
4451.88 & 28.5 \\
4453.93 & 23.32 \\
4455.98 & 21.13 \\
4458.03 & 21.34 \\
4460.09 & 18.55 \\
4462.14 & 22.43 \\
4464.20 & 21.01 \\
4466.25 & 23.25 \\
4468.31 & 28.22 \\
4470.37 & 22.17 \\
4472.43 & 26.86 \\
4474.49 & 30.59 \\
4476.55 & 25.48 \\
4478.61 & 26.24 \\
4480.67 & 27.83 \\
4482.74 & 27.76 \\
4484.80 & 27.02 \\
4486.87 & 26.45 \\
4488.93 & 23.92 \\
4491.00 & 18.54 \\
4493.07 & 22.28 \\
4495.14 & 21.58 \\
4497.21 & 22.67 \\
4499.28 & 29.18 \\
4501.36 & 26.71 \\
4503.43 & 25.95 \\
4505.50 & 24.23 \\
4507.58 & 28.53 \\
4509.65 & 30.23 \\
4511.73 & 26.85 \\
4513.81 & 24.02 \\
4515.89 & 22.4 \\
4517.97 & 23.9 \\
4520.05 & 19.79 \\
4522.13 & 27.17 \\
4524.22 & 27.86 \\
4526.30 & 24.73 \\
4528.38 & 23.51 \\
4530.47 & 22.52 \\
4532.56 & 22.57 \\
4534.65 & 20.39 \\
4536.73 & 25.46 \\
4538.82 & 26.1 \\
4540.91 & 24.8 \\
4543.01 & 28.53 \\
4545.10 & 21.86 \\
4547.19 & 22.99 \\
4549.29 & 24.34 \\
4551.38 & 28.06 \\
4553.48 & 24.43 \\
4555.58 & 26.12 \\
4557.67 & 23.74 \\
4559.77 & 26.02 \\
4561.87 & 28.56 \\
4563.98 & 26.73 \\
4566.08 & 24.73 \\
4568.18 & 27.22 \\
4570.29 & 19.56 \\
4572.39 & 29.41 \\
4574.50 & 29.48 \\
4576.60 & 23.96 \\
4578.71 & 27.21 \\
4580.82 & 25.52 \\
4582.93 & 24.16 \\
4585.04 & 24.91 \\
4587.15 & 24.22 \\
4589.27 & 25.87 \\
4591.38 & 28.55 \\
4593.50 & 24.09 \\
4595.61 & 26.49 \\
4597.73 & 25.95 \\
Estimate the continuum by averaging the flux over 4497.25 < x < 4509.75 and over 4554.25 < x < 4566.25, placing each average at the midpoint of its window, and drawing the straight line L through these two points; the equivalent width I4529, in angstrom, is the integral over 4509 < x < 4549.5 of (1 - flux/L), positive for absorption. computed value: 3.14 angstrom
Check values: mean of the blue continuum 26.9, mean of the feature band 24.4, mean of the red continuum 26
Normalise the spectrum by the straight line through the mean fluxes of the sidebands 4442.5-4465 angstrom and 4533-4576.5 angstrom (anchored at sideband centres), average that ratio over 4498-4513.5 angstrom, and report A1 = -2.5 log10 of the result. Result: -0.12 mag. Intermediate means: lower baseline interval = 23.4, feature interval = 27.1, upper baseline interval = 25.4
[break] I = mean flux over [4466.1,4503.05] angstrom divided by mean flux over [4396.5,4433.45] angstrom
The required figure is 1.14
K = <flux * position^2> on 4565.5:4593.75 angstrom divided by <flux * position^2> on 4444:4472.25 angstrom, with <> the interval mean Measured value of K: 1.14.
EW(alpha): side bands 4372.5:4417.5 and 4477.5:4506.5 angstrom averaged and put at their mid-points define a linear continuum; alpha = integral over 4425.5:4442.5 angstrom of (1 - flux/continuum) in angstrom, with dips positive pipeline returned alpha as -0.1 angstrom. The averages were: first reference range 21.6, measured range 23.1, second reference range 25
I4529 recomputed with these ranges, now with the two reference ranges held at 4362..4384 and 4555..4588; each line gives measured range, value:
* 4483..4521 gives 0.30 angstrom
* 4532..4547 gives 0.68 angstrom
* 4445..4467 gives 1.08 angstrom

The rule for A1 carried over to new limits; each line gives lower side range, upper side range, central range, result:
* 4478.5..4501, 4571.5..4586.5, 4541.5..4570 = 0.019 mag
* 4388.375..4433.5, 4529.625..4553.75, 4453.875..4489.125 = -0.073 mag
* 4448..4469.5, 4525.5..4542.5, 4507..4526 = -0.078 mag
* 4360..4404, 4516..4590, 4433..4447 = -0.064 mag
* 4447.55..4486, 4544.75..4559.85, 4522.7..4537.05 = 0.039 mag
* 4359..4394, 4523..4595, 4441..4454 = -0.092 mag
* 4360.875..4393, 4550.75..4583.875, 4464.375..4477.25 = -0.076 mag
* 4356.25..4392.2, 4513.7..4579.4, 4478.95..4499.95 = -0.034 mag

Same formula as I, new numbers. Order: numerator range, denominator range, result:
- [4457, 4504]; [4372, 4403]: 1.14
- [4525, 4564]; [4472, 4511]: 0.96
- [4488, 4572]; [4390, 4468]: 1.09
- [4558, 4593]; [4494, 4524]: 1.03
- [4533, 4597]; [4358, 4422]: 1.16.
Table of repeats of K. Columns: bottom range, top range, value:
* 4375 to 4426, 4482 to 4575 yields 1.22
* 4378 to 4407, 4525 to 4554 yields 1.25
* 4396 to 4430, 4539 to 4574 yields 1.23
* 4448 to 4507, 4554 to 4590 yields 1.09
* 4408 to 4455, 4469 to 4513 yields 1.12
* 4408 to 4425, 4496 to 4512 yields 1.21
